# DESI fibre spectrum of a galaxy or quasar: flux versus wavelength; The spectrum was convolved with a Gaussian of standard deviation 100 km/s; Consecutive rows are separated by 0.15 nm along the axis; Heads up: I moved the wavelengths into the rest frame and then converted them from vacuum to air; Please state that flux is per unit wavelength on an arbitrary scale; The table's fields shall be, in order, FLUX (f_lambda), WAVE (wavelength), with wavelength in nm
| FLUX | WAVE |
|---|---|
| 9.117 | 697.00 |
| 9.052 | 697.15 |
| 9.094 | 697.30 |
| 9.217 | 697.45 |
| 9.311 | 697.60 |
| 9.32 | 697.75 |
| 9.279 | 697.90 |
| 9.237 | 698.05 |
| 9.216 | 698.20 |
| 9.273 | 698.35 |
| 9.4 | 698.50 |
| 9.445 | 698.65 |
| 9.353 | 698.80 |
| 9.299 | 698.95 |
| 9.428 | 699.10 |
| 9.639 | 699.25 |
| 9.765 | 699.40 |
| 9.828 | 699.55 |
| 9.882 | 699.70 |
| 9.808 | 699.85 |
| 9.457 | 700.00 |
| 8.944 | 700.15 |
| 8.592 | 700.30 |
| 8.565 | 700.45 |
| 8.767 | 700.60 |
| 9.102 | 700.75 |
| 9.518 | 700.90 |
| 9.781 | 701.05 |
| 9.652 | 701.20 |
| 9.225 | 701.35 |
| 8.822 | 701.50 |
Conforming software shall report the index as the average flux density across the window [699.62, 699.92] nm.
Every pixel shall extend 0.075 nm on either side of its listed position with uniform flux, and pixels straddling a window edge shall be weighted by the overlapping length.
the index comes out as 9.85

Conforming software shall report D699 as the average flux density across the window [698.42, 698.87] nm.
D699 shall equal 9.4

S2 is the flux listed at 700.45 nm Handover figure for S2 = 8.565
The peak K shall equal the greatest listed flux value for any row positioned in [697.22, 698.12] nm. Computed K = 9.32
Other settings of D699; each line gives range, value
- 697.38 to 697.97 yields 9.28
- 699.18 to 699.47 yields 9.7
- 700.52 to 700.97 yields 9.12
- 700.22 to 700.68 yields 8.65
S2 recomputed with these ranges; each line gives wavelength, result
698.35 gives 9.273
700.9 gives 9.518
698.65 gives 9.445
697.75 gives 9.32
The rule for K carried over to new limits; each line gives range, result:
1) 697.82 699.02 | 9.445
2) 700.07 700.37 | 8.944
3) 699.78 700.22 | 9.808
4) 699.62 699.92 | 9.882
